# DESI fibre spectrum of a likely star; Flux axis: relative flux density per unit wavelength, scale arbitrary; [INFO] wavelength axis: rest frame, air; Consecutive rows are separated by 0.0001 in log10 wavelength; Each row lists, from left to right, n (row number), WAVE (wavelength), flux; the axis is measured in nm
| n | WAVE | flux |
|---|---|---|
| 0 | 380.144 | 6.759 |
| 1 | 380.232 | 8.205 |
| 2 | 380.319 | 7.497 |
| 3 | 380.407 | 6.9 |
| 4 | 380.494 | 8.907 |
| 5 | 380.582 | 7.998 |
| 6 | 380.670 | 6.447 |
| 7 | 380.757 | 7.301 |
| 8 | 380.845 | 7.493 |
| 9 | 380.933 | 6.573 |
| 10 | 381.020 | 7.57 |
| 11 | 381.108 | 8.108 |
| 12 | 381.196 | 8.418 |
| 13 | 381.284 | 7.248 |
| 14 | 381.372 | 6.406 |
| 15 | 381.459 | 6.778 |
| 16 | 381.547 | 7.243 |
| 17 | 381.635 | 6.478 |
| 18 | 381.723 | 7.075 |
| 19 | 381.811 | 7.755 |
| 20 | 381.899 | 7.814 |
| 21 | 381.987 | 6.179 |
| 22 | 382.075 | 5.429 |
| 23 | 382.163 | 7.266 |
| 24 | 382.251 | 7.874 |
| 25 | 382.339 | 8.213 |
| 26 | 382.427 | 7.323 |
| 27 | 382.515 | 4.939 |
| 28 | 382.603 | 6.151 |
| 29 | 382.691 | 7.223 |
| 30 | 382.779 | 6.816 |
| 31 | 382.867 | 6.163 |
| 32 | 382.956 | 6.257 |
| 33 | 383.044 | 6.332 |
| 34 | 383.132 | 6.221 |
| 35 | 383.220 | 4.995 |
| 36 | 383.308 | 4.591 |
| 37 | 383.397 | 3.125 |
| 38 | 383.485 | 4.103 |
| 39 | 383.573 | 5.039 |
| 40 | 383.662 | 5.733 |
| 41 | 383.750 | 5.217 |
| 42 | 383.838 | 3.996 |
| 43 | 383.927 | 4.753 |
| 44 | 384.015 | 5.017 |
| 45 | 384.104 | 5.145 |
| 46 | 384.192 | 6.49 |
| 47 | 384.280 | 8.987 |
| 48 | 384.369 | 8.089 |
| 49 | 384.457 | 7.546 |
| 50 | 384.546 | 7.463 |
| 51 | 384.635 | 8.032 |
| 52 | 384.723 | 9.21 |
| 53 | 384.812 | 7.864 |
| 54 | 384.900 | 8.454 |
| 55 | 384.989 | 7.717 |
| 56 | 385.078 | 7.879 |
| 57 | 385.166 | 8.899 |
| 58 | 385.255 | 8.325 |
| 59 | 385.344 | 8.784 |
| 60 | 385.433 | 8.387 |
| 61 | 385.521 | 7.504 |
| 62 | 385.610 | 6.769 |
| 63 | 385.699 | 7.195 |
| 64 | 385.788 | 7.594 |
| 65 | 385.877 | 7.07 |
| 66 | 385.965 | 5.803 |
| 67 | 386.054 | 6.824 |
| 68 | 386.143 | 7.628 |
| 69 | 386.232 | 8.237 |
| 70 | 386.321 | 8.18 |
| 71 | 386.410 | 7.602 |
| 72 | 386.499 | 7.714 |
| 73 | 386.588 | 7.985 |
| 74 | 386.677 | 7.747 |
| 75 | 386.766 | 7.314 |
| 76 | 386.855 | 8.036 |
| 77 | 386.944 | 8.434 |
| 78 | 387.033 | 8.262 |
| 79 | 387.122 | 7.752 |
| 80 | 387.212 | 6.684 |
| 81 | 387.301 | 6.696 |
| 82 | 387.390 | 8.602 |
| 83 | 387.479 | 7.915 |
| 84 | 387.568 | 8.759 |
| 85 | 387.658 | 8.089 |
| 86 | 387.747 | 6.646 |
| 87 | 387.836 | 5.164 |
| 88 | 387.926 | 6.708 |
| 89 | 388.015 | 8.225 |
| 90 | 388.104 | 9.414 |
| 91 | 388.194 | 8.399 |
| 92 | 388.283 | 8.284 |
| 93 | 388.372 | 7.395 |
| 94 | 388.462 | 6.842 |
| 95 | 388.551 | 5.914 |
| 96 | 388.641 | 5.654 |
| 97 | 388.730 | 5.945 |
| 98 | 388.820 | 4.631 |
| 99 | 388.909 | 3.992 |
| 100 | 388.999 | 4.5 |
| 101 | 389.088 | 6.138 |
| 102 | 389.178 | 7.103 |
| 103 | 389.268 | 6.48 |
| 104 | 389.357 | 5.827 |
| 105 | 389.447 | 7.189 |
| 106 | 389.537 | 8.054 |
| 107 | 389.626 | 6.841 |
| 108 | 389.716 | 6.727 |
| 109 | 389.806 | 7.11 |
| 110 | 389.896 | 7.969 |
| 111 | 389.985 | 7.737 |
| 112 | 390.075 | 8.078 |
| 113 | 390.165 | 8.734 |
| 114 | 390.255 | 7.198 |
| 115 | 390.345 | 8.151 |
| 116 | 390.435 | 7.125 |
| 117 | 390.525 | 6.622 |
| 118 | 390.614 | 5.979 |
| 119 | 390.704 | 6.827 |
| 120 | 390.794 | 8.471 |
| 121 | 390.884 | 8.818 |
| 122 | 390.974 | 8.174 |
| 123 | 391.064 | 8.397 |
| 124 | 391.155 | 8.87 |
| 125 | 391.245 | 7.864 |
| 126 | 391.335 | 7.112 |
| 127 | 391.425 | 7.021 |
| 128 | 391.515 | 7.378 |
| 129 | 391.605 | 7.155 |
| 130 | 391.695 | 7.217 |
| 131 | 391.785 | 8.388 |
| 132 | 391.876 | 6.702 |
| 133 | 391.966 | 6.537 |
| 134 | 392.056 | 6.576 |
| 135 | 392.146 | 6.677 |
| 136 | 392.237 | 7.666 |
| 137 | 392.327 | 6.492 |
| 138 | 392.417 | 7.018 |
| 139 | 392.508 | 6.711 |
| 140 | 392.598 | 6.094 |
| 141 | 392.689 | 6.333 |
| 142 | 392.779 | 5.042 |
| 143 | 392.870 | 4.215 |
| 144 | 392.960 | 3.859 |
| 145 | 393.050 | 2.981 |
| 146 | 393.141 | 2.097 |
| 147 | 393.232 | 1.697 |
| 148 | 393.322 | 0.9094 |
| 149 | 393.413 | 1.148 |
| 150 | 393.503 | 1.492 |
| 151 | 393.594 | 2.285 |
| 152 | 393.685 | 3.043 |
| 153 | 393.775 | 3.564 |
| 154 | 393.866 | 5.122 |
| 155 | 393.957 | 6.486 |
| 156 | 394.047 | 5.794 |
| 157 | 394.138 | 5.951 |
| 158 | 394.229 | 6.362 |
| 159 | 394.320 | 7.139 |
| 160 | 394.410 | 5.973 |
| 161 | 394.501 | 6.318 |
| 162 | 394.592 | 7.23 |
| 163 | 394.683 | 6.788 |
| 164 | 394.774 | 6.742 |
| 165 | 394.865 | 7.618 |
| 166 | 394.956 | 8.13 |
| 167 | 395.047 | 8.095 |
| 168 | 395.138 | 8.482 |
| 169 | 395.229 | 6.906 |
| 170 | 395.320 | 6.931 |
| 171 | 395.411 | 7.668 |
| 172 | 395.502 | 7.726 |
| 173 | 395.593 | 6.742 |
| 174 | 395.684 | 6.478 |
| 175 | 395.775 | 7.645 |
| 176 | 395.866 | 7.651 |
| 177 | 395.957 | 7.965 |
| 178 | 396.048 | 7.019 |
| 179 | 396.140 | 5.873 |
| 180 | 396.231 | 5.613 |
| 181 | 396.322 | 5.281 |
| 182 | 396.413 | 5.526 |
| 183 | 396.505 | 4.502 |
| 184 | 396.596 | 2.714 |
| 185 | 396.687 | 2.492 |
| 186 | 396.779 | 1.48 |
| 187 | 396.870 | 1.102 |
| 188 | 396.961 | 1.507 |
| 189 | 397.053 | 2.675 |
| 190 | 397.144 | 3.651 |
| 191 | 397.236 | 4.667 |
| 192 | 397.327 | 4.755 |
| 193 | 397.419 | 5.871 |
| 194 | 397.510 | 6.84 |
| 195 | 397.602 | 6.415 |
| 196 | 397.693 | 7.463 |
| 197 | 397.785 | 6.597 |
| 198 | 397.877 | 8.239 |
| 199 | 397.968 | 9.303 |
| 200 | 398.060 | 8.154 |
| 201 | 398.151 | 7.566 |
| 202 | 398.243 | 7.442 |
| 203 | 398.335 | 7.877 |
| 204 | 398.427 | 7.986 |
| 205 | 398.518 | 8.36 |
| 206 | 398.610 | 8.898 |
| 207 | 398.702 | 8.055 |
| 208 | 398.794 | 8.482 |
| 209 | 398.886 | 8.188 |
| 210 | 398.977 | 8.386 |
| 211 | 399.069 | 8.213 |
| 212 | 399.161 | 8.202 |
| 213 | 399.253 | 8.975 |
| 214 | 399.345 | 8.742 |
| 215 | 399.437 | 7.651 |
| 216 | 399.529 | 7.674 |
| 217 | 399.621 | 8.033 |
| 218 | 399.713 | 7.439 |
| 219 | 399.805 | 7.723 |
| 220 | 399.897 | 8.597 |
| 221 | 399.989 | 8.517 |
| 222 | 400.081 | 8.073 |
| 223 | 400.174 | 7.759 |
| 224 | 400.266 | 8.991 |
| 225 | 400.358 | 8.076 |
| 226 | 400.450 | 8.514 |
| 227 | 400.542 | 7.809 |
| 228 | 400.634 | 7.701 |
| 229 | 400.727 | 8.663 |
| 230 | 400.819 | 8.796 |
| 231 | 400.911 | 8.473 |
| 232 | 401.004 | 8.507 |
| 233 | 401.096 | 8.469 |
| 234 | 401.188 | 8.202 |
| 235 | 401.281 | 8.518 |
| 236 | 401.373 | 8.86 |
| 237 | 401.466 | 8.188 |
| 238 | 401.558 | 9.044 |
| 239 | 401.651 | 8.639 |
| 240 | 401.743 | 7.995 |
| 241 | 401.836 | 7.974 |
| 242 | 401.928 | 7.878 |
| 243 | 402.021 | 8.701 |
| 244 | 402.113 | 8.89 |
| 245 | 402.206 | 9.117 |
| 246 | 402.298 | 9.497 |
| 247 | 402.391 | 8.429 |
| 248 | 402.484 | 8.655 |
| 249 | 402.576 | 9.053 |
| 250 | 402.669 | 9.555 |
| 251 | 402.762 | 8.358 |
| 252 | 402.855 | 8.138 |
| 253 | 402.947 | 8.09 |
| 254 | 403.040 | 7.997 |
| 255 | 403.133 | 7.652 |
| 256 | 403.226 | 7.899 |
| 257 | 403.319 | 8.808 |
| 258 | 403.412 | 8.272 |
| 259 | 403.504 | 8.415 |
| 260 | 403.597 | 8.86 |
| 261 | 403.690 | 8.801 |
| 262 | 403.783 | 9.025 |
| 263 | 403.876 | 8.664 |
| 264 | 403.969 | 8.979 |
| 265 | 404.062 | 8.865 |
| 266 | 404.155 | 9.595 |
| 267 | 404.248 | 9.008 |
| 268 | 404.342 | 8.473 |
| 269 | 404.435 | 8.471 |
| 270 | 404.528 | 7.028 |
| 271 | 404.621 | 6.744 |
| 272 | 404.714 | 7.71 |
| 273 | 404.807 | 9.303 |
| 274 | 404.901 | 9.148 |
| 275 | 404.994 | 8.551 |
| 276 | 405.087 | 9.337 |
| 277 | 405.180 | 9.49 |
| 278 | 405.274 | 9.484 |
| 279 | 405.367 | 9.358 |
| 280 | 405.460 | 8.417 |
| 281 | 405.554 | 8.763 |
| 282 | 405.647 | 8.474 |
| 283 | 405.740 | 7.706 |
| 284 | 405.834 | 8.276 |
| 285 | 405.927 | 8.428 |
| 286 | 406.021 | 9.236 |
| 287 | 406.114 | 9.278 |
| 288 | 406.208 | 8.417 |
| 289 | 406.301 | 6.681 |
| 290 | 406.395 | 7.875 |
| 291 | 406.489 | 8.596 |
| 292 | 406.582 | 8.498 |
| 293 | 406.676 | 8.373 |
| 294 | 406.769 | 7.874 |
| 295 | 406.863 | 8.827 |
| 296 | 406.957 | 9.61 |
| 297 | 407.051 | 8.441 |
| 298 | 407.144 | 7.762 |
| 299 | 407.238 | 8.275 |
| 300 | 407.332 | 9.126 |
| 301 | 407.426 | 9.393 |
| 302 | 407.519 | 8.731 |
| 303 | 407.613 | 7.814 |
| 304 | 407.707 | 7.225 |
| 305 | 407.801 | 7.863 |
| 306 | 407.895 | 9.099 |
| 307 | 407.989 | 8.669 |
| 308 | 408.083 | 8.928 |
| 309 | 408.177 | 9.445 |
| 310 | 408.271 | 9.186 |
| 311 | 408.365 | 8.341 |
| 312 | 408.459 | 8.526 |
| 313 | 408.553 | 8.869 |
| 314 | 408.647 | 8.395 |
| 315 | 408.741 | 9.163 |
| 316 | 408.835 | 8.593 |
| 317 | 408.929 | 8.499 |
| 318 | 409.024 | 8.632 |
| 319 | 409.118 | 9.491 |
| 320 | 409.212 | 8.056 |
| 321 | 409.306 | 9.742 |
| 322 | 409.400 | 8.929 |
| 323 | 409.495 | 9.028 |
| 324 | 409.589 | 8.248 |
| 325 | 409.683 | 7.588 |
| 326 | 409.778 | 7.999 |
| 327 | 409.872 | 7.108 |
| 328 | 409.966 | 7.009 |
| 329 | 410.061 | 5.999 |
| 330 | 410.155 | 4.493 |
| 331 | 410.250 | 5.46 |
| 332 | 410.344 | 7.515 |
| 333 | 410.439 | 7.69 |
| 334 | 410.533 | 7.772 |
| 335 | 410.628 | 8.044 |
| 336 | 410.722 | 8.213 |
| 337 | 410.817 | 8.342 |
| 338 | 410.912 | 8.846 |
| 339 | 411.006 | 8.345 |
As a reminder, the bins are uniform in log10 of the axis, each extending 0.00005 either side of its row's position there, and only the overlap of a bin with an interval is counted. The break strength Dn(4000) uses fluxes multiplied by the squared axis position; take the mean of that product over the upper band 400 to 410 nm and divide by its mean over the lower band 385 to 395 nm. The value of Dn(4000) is 1.37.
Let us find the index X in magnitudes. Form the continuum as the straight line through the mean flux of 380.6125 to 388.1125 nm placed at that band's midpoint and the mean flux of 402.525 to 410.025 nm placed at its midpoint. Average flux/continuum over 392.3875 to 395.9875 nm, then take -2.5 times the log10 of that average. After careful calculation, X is 0.342 mag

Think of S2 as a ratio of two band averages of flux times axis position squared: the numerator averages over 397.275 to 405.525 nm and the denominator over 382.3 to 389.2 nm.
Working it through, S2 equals 1.30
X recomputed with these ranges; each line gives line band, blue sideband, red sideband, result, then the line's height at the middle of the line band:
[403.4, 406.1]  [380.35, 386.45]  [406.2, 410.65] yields -0.084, 8.02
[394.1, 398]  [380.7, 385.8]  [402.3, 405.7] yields 0.296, 7.94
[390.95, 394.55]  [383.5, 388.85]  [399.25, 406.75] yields 0.343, 7.74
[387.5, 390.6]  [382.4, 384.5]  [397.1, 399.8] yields -0.084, 6.47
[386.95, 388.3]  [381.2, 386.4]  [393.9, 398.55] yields -0.159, 6.66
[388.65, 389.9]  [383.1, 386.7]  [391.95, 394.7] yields -0.062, 5.92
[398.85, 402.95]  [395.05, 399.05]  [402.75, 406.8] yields -0.134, 7.44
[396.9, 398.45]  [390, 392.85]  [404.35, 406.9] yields 0.245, 7.78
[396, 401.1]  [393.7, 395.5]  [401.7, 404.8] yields 0.093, 7.5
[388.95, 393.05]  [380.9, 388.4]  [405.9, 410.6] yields 0.070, 7.42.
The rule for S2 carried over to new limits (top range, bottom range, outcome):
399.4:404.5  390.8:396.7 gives 1.45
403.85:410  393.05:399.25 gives 1.51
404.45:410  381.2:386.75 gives 1.39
